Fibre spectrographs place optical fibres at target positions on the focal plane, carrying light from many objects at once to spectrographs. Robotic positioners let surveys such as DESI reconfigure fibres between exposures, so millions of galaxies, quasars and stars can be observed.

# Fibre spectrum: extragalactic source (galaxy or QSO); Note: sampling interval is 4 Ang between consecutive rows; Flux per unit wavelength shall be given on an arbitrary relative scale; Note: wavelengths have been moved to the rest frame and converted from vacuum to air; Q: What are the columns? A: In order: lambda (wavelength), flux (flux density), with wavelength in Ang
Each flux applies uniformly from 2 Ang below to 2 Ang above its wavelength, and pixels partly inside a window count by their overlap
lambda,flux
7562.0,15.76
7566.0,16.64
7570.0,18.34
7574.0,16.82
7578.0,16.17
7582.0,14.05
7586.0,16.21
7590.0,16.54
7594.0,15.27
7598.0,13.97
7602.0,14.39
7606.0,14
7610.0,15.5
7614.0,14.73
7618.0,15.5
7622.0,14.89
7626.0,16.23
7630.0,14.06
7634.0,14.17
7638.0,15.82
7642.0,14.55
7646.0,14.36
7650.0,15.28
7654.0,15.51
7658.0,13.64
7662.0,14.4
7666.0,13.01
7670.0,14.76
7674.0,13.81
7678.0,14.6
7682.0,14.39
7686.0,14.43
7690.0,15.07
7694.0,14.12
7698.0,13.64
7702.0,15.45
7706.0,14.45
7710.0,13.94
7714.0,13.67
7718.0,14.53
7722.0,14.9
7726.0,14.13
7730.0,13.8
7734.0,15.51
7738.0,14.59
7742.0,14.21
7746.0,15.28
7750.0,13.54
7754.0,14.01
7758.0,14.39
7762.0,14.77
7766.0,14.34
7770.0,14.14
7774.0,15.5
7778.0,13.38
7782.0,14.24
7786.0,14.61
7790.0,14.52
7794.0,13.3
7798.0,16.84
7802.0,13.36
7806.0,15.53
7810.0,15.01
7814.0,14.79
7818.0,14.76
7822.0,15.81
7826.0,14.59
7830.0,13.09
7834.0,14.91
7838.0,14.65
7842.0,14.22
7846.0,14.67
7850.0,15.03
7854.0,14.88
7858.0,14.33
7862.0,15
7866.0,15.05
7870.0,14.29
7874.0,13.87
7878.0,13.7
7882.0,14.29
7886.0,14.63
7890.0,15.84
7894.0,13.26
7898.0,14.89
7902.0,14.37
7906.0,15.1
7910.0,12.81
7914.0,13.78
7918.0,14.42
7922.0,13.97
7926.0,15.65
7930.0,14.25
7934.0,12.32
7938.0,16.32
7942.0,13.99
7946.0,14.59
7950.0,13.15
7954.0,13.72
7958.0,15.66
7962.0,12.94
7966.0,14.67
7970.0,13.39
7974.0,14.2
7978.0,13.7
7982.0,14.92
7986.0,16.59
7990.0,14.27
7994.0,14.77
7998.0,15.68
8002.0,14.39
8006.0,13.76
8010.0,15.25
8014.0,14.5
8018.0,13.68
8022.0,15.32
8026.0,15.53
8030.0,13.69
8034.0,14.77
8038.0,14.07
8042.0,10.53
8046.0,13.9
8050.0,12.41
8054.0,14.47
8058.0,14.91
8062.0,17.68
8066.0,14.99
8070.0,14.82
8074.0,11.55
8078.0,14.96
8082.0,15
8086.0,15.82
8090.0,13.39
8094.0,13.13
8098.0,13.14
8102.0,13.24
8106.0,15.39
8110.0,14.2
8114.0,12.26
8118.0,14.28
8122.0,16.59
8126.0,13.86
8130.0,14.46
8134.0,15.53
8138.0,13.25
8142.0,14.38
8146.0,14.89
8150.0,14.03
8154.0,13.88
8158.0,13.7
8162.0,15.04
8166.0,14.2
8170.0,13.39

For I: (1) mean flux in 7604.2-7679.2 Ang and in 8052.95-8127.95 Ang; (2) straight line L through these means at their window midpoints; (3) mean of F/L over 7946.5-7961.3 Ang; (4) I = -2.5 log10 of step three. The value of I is 0.029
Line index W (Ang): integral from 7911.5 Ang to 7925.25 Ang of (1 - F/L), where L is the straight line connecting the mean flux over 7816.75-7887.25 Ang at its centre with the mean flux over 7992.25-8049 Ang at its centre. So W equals 0.3 Ang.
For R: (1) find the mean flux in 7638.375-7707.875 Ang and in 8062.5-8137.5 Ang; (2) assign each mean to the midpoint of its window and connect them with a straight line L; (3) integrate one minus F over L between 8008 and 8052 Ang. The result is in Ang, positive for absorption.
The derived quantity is 1.1 Ang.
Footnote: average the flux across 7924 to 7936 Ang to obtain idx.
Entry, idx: 14.1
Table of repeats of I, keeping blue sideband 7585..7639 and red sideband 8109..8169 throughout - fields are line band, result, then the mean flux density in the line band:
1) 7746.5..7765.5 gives 0.04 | 14.3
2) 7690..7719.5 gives 0.05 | 14.3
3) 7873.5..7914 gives 0.03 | 14.3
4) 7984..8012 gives -0.03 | 15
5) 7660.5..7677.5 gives 0.07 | 14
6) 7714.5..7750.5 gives 0.03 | 14.5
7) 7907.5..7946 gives 0.03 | 14.2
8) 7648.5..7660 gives 0.02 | 14.8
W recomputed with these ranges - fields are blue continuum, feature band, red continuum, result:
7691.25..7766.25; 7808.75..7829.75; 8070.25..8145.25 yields -0.7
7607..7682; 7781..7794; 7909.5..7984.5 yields 0.1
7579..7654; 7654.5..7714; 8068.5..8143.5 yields 2.4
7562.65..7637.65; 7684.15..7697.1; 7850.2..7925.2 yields 0.5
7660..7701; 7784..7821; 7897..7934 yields -1.4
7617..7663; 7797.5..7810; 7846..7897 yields -0.3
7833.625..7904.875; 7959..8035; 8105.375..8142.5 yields -0.4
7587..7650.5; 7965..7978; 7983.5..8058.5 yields 0.4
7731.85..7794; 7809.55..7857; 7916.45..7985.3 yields -1.0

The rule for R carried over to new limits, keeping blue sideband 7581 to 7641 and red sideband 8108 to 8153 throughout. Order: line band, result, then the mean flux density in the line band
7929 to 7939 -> 0.3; 14.1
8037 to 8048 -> 1.3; 12.7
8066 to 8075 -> 0.4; 13.8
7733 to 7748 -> 0.0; 14.9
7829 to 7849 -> 0.4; 14.4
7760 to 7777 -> 0.2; 14.6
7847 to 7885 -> 0.5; 14.5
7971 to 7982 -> 0.3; 14.1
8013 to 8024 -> 0.0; 14.5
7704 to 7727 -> 0.9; 14.3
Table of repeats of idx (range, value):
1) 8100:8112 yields 14.3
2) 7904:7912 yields 14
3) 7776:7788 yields 14.1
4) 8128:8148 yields 14.5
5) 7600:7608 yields 14.2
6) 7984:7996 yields 15.2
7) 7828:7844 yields 14.2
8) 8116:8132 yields 14.8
